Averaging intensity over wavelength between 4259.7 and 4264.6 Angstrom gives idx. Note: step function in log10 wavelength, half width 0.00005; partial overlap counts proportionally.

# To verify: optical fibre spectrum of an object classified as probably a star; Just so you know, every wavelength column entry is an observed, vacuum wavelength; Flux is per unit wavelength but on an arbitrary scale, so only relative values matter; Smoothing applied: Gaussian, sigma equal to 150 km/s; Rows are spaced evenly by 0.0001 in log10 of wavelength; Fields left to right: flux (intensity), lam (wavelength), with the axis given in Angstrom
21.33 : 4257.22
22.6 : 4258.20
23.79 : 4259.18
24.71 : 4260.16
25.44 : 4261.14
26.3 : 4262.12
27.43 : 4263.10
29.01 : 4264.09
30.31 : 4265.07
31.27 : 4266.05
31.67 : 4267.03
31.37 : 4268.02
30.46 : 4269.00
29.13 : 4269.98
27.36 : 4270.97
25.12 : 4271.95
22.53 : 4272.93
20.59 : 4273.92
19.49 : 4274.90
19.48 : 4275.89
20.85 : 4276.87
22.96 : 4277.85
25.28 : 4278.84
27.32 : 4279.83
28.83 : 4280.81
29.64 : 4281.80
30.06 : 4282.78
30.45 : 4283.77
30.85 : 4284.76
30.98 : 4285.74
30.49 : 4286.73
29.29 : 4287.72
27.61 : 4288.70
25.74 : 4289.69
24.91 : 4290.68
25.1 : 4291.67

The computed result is 26.6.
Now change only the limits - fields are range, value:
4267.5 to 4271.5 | 29.5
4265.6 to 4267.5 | 31.5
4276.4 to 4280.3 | 24.1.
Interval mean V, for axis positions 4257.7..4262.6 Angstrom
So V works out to 24.6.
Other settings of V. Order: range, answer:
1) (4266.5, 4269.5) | 31.2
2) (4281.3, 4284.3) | 30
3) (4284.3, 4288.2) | 30.4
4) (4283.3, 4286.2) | 30.8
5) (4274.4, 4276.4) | 19.5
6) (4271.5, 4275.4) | 21.9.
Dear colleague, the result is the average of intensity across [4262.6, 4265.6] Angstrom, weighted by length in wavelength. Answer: 28.9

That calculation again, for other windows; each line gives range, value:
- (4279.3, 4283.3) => 28.9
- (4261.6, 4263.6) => 26.8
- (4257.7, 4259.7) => 23.2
